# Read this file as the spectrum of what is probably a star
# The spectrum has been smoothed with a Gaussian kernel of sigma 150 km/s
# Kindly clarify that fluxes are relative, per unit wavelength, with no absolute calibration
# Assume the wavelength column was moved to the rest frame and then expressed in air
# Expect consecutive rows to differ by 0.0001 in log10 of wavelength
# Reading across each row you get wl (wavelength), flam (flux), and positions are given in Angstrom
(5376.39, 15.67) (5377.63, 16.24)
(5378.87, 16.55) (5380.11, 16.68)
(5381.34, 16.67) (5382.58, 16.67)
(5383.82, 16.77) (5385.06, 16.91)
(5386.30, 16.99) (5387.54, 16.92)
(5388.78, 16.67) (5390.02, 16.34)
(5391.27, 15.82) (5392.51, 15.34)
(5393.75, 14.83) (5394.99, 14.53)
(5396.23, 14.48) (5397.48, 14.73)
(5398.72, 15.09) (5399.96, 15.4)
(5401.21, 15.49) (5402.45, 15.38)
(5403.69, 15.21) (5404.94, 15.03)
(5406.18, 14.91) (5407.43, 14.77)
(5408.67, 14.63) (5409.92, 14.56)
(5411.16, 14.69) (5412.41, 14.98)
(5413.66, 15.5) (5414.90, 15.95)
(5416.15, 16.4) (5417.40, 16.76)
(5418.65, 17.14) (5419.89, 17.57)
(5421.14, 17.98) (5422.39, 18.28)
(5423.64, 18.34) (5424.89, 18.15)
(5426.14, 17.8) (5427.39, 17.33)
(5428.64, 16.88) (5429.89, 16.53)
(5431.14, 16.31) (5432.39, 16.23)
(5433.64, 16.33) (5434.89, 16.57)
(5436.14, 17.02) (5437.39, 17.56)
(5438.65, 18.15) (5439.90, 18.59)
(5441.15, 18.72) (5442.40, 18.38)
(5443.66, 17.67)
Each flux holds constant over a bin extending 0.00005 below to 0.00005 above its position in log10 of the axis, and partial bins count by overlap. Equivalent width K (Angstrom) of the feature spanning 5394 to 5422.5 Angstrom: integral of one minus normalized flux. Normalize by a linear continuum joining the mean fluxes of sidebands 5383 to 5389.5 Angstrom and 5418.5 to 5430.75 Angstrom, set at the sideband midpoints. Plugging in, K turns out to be 2.8 Angstrom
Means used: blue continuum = 16.8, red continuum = 17.6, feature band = 15.6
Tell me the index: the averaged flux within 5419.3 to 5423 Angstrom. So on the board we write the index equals 17.9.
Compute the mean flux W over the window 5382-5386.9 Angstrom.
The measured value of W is 16.8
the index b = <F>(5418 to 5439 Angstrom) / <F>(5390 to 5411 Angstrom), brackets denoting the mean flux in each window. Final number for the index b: 1.15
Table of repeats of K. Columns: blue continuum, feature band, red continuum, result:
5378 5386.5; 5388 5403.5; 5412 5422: 1.2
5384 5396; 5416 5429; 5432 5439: -0.7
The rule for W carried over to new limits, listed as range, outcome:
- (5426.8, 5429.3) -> 17.1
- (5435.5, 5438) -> 17.3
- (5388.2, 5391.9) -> 16.2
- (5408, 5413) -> 14.7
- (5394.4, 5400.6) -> 14.8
